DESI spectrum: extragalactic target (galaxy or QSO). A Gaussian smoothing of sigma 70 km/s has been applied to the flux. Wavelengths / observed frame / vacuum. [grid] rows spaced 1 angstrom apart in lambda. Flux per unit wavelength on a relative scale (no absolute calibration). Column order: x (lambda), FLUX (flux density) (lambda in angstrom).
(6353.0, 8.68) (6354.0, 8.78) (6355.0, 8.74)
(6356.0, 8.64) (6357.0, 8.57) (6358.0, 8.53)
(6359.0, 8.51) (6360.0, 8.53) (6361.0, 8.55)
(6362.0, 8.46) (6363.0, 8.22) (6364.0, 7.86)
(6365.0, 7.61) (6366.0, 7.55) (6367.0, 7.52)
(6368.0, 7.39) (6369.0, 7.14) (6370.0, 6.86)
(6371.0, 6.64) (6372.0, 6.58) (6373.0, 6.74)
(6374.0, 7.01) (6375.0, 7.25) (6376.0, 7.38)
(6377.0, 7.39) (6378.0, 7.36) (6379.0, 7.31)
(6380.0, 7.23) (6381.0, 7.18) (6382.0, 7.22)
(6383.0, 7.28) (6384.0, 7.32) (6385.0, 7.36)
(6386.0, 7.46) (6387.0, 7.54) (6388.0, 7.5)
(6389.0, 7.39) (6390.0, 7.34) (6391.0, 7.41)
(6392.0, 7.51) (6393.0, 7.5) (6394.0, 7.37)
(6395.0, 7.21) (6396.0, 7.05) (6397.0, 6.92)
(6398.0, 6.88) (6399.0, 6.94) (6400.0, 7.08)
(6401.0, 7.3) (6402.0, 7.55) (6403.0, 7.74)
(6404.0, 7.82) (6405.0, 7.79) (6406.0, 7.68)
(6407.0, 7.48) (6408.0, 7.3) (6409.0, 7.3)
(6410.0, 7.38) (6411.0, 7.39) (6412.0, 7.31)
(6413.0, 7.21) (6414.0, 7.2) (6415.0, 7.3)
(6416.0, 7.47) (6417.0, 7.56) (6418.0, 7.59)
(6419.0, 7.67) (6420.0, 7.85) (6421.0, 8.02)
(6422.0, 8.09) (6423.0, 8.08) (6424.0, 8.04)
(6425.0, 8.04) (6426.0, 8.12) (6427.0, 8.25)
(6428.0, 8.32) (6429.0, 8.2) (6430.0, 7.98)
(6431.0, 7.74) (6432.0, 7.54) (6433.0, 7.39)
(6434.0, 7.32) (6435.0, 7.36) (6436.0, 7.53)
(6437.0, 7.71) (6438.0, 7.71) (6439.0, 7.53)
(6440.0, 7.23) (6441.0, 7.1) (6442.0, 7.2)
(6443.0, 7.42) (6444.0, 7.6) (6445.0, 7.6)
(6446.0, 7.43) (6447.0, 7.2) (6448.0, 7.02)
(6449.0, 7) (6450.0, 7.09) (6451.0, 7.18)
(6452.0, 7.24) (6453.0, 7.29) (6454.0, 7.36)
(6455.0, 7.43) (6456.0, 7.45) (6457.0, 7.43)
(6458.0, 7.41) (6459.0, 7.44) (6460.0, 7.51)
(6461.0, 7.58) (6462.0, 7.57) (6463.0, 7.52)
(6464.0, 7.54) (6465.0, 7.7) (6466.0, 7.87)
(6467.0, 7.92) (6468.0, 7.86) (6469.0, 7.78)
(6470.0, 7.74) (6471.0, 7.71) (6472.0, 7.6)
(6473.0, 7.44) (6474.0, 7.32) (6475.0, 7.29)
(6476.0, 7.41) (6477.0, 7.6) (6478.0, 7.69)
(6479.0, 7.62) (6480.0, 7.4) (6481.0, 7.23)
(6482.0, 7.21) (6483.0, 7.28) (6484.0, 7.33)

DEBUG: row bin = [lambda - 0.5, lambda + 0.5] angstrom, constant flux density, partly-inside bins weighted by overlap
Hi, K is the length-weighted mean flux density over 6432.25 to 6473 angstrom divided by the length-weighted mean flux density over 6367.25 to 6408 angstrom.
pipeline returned 1.03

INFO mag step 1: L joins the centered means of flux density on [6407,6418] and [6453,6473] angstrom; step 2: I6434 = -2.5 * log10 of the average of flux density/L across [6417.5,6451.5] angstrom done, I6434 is -0.024 mag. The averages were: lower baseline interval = 7.36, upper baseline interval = 7.59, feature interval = 7.62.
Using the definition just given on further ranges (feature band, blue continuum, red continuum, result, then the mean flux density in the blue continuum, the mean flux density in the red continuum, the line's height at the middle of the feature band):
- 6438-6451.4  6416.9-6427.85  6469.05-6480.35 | 0.071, 7.96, 7.54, 7.78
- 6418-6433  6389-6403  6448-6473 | -0.084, 7.26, 7.5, 7.37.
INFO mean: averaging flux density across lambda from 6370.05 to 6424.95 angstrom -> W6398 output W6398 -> 7.38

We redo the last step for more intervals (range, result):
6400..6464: 7.54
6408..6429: 7.71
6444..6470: 7.46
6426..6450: 7.54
